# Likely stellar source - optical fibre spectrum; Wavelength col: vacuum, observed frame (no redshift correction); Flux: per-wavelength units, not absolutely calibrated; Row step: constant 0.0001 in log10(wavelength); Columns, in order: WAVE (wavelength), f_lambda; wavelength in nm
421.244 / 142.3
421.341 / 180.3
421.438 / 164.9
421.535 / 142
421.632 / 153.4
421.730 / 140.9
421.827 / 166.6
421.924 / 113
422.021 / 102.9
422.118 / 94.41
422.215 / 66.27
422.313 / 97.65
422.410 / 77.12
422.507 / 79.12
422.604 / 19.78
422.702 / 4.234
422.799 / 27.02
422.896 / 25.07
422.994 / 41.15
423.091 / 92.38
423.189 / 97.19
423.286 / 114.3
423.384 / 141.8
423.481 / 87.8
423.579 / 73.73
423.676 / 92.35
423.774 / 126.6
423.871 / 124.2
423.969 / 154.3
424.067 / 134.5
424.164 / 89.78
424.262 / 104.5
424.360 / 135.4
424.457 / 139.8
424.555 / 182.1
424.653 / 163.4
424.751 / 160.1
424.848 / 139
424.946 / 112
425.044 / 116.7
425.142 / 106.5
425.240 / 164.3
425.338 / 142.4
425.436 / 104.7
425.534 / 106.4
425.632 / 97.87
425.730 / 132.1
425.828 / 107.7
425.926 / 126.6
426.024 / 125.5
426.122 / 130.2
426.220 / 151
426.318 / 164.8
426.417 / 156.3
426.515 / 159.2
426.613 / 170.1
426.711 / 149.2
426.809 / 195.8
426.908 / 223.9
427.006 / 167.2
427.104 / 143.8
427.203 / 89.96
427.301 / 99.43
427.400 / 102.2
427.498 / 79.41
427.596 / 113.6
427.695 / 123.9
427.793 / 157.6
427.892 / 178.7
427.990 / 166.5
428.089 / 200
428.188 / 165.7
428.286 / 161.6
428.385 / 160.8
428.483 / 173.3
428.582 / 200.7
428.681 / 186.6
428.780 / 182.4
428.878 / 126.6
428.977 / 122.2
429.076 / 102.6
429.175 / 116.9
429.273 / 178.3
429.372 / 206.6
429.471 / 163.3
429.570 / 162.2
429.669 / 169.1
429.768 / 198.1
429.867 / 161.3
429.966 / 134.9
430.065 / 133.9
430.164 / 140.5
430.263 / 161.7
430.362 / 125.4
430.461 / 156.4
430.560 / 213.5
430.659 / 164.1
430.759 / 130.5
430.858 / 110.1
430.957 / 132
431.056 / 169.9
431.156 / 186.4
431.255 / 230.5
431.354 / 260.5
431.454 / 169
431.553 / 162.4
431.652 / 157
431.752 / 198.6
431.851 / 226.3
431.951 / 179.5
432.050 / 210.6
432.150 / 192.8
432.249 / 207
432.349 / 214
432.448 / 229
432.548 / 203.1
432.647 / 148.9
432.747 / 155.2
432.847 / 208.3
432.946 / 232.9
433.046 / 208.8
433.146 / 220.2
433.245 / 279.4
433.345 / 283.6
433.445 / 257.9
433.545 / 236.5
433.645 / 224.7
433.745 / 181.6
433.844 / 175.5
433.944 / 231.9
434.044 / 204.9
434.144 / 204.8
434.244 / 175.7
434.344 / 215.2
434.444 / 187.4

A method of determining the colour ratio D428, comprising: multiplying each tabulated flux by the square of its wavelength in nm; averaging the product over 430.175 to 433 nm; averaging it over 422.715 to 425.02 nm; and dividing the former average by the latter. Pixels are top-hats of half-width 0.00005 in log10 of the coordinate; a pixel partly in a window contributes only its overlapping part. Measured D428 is 1.7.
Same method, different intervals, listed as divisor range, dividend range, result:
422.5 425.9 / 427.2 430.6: 1.45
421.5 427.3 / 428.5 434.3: 1.60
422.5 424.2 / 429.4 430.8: 1.93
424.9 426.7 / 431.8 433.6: 1.69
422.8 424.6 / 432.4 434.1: 2.13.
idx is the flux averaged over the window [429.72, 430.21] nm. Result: 154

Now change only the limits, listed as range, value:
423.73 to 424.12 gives 135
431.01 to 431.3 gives 195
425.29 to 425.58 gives 118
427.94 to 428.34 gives 173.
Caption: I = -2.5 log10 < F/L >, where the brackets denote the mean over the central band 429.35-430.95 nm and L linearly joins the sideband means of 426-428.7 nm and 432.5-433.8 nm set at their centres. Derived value 0.18 mag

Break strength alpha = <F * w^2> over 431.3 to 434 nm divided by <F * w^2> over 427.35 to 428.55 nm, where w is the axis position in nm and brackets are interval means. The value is 1.43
